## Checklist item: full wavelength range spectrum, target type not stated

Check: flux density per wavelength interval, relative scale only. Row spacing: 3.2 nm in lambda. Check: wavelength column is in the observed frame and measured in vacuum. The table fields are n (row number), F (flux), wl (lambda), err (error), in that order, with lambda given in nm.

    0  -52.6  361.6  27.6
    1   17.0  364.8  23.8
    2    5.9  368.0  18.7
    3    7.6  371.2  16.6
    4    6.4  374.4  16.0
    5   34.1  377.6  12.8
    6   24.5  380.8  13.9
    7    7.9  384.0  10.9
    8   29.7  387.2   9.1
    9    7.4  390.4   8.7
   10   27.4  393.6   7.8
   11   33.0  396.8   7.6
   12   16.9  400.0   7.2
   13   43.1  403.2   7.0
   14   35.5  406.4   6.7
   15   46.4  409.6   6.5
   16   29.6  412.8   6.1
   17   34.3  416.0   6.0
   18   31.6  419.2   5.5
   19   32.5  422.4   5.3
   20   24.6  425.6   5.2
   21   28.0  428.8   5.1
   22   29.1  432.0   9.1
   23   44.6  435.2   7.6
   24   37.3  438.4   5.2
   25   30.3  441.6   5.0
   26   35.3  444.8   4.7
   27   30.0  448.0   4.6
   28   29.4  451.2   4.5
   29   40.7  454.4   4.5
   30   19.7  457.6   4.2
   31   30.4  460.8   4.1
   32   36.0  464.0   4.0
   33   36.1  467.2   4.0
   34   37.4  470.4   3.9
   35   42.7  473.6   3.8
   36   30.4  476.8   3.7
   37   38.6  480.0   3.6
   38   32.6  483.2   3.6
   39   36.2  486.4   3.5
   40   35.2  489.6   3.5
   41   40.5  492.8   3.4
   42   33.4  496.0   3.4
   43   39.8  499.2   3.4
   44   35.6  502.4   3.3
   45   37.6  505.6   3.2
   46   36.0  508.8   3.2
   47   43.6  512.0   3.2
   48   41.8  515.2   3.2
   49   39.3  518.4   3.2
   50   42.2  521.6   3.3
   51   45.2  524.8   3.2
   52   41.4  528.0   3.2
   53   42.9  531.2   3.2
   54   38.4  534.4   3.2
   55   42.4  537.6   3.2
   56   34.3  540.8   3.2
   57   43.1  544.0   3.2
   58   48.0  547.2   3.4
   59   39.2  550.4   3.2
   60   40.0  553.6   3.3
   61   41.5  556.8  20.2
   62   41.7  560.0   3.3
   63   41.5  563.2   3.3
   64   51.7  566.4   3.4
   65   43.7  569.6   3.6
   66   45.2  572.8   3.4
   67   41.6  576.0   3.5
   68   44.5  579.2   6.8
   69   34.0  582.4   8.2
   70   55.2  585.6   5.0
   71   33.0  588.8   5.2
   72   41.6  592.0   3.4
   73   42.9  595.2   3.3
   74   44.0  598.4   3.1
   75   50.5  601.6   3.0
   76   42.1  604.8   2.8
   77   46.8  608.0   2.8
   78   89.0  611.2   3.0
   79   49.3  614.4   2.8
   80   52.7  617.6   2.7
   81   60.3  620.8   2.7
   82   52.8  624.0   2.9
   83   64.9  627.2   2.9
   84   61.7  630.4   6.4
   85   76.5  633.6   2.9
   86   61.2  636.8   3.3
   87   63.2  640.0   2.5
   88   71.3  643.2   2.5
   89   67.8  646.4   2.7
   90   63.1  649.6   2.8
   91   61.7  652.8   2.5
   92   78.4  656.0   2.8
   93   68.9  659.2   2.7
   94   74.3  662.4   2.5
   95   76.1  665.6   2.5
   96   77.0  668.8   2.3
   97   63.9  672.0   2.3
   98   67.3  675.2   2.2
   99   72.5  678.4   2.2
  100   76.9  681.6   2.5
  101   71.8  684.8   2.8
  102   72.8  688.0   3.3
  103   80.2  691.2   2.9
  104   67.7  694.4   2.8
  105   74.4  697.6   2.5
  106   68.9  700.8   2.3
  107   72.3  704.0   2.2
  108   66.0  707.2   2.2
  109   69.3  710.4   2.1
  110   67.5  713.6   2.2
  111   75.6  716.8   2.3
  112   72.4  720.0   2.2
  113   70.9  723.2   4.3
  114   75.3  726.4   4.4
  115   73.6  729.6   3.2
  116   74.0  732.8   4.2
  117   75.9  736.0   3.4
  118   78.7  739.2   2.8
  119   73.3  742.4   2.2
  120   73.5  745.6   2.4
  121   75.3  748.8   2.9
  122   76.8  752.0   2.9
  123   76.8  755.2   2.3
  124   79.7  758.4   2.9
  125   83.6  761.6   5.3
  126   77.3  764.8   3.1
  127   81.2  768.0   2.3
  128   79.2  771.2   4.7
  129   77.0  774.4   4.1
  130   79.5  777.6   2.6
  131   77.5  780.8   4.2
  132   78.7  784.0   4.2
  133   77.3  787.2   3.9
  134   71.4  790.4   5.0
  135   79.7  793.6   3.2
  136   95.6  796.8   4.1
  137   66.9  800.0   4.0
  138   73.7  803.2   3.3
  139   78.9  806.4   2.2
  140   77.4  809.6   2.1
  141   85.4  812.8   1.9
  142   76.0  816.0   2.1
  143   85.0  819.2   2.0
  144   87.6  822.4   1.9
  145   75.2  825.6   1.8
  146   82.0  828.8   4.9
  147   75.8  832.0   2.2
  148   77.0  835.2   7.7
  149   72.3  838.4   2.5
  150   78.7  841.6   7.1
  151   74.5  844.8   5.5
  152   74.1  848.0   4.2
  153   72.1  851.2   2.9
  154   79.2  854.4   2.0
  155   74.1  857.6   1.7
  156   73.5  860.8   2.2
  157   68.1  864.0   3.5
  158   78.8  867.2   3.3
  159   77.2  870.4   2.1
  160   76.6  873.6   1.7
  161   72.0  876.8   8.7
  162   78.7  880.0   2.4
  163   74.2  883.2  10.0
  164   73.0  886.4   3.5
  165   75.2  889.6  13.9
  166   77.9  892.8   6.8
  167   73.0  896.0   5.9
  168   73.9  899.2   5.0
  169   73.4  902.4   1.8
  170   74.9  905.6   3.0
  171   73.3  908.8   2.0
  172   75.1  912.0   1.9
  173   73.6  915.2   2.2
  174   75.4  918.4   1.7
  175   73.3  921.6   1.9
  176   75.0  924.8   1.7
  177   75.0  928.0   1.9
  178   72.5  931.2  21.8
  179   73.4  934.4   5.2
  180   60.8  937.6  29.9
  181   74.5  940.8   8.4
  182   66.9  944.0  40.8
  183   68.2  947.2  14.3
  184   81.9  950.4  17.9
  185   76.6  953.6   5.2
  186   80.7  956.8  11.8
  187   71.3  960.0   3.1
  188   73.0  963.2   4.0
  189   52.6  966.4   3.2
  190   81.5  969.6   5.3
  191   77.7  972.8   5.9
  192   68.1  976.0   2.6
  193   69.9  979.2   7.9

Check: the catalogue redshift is 0.64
